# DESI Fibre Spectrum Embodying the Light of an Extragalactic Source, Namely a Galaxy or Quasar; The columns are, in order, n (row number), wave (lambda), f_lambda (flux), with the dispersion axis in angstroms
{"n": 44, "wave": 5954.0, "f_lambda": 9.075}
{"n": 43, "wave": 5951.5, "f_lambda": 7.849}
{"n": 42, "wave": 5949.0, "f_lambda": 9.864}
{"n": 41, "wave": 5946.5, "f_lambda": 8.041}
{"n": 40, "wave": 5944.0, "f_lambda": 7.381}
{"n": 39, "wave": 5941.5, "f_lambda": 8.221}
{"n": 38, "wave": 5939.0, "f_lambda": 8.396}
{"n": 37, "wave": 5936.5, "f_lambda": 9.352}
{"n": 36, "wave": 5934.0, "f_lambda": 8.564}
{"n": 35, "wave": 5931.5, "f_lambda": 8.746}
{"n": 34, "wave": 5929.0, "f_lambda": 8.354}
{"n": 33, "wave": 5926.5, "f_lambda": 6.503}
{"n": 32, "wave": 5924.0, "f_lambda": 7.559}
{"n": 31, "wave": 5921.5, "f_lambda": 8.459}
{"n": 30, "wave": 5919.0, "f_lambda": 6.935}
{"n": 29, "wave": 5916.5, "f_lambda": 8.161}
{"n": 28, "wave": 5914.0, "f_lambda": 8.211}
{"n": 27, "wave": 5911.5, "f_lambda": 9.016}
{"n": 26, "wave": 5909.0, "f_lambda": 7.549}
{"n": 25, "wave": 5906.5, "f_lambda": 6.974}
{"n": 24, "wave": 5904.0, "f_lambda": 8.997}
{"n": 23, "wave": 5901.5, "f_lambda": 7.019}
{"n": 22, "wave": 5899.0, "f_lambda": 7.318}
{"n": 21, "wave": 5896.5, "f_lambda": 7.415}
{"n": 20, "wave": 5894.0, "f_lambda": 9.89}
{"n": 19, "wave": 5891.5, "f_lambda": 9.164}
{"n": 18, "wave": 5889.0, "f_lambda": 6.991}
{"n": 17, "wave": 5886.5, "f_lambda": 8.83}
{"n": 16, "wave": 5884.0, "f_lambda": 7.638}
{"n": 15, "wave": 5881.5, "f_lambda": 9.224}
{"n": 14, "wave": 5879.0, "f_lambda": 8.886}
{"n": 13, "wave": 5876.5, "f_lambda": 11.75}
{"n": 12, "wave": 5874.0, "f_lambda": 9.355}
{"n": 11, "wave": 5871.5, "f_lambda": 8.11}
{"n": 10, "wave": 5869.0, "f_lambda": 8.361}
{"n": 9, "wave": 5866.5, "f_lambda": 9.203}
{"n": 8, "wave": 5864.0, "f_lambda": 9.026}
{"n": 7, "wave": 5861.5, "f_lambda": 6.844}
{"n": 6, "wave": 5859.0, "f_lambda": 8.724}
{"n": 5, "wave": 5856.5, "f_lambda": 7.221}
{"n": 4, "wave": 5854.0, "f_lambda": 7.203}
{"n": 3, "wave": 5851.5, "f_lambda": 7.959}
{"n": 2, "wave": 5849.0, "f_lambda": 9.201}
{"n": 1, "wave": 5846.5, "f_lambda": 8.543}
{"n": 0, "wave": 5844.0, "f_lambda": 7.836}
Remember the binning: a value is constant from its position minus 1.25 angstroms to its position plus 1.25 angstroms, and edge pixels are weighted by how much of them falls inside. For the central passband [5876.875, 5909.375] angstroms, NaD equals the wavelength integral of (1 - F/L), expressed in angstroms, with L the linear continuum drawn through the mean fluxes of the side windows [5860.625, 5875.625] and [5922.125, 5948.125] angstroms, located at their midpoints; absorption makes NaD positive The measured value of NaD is 0.7 angstroms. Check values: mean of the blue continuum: 8.61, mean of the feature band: 8.26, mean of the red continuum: 8.15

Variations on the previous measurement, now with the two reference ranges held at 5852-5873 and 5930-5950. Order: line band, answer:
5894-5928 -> 2.4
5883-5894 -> -0.2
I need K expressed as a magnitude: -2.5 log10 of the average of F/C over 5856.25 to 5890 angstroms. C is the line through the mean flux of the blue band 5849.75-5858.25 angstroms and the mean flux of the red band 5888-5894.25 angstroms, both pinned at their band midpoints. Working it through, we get -0.07 mag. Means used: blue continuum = 7.64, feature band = 8.64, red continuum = 8.56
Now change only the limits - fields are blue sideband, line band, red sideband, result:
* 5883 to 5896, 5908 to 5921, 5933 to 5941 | 0.077 mag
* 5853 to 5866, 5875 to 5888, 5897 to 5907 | -0.189 mag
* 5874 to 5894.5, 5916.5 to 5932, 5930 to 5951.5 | 0.123 mag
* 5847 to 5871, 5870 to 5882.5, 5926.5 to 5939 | -0.145 mag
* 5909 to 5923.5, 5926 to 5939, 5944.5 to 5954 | -0.013 mag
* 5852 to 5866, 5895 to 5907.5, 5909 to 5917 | 0.088 mag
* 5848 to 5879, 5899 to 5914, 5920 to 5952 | 0.067 mag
